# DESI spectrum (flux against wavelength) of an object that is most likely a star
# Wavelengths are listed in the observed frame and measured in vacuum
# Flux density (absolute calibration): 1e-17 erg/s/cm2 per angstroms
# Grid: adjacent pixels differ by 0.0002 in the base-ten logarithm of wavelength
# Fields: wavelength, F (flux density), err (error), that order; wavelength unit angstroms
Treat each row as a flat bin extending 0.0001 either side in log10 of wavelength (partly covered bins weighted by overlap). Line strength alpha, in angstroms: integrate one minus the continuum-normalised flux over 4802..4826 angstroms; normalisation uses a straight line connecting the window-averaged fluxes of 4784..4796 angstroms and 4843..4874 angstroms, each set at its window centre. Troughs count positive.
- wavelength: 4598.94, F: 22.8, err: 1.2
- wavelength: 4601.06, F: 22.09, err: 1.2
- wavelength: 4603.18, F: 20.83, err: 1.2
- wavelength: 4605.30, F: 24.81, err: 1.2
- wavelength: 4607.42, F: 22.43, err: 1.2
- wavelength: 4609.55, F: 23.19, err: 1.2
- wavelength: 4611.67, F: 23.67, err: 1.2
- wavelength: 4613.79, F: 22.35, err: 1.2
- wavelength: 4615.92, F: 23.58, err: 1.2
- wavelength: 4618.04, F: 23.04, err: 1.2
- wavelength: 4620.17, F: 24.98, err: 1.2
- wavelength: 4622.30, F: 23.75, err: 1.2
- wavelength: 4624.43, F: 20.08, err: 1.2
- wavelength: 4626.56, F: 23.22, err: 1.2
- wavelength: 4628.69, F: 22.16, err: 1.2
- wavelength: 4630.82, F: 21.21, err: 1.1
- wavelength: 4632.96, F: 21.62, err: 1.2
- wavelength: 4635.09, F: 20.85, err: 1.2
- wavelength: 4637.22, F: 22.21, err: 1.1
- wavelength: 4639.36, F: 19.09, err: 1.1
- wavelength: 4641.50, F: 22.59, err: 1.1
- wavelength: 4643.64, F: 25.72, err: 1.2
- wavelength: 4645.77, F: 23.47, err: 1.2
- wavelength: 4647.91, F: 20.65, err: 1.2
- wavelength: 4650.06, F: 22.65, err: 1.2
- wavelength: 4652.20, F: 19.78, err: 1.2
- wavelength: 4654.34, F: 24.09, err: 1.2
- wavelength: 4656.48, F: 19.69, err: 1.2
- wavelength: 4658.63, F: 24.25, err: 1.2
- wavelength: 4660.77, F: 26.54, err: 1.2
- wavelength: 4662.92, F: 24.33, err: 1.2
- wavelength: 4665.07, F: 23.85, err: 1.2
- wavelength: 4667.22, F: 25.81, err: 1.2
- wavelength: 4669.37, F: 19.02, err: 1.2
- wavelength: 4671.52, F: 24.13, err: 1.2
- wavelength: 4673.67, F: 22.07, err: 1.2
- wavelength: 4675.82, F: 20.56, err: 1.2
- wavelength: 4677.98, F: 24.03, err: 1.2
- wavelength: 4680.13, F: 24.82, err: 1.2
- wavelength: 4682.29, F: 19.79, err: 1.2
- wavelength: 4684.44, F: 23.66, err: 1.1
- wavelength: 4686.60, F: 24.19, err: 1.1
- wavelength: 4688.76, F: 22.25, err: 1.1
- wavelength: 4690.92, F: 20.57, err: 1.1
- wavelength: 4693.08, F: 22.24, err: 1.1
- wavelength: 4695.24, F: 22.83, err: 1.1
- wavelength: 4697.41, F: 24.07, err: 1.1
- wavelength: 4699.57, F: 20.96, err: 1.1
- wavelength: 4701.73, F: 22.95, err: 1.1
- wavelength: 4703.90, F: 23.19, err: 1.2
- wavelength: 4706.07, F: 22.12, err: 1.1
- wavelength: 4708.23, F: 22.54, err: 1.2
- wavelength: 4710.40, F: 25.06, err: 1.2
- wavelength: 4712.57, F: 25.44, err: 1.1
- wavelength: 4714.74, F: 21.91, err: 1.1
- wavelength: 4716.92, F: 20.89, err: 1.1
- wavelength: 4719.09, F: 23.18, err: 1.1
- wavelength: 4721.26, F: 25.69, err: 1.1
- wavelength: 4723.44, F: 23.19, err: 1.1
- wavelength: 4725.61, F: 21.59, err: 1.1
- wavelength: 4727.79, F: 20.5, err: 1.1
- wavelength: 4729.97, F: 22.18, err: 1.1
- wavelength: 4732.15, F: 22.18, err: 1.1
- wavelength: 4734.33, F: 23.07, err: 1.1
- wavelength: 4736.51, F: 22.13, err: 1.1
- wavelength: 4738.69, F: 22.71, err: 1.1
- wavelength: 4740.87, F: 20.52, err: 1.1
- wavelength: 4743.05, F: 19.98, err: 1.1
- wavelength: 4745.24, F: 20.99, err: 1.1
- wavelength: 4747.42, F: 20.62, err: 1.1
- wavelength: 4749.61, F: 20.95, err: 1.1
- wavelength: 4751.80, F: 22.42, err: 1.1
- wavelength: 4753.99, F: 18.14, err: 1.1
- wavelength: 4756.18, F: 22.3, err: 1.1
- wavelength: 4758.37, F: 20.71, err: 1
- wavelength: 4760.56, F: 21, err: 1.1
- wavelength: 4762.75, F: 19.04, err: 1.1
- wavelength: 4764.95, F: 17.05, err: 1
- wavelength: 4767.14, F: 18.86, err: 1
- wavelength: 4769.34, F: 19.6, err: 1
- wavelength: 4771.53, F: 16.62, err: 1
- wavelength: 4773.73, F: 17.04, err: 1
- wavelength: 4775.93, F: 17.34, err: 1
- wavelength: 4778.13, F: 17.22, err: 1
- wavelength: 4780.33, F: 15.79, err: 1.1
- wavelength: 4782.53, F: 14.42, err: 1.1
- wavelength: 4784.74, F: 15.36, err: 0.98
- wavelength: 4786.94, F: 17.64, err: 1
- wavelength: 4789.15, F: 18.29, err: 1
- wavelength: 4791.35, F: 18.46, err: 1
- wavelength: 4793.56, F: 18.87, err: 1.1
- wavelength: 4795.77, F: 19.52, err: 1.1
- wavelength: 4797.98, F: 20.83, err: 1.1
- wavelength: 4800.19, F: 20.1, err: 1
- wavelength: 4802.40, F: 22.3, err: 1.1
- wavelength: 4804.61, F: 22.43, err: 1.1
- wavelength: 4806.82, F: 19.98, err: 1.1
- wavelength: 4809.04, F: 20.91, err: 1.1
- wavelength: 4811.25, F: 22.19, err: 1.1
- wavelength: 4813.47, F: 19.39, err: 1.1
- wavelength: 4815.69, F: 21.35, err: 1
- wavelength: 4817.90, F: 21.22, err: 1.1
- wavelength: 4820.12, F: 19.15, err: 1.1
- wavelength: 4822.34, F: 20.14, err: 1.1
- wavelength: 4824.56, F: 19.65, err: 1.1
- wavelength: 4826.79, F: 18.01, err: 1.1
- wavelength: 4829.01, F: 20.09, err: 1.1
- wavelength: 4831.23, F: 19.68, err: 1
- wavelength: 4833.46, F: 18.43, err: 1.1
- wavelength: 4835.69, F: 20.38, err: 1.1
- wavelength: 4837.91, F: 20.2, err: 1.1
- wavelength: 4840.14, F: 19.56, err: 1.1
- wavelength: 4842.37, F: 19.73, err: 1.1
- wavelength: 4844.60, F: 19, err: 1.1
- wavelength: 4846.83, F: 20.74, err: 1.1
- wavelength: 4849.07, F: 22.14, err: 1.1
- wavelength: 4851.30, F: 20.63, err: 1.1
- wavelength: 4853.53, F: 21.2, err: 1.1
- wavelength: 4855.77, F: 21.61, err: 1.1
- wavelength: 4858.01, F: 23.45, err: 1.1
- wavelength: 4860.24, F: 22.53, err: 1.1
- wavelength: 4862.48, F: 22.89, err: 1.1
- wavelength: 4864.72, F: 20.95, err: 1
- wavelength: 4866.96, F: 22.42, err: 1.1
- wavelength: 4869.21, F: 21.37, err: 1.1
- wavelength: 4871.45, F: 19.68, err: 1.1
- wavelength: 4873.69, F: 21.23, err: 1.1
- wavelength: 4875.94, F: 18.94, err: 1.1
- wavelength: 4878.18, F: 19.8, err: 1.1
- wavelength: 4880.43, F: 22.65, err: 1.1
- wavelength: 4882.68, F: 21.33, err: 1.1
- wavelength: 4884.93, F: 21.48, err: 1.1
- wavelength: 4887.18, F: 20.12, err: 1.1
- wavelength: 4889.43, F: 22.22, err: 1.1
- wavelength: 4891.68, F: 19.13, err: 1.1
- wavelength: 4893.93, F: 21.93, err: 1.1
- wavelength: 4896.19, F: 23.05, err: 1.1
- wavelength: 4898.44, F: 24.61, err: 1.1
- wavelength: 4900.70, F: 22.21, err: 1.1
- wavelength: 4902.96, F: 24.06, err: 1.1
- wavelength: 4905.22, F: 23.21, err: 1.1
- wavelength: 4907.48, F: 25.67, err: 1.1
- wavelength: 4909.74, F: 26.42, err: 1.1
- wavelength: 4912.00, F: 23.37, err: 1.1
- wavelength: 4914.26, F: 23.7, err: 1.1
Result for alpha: -1.9 angstroms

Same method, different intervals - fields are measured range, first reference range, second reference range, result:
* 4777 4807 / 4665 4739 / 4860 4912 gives 5.1 angstroms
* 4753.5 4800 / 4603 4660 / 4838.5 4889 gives 7.1 angstroms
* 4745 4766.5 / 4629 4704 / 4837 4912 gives 1.9 angstroms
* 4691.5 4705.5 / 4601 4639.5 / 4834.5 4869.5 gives -0.4 angstroms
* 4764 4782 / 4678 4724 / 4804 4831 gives 3.4 angstroms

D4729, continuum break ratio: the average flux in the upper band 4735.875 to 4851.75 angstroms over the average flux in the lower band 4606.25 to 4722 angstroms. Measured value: 0.86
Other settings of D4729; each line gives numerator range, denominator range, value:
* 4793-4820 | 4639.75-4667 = 0.90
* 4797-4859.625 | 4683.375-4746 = 0.91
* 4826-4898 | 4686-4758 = 0.94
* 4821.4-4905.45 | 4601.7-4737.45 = 0.93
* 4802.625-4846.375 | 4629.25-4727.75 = 0.89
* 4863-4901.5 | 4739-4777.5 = 1.09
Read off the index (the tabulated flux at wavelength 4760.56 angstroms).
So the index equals 21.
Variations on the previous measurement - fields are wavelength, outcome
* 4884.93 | 21.48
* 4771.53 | 16.62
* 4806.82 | 19.98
